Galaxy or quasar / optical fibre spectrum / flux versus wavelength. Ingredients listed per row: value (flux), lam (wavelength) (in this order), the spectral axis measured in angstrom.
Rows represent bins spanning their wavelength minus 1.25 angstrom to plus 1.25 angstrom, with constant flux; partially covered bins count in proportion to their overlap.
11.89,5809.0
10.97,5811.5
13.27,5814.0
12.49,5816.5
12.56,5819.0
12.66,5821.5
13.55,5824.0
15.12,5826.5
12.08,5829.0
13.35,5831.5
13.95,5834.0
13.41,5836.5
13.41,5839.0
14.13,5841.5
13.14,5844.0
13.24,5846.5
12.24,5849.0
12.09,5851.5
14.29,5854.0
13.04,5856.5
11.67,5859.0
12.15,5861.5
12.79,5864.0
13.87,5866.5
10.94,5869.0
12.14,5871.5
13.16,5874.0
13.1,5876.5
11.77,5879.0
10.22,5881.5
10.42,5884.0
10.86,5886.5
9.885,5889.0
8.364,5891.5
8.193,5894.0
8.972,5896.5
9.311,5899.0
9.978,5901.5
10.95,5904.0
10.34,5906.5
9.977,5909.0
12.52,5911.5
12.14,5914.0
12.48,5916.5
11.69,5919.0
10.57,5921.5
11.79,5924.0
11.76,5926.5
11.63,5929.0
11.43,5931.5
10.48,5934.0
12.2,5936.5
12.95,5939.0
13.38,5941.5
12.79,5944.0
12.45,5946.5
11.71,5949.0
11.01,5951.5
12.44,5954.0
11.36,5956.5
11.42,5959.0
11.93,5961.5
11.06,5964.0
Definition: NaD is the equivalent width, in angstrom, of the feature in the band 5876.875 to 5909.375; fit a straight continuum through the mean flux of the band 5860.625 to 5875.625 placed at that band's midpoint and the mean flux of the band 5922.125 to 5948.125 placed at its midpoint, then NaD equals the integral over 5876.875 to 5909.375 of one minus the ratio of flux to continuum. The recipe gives 6.1 angstrom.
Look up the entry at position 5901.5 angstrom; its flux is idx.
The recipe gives 9.978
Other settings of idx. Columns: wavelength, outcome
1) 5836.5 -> 13.41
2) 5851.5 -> 12.09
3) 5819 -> 12.56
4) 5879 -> 11.77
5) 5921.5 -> 10.57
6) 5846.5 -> 13.24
